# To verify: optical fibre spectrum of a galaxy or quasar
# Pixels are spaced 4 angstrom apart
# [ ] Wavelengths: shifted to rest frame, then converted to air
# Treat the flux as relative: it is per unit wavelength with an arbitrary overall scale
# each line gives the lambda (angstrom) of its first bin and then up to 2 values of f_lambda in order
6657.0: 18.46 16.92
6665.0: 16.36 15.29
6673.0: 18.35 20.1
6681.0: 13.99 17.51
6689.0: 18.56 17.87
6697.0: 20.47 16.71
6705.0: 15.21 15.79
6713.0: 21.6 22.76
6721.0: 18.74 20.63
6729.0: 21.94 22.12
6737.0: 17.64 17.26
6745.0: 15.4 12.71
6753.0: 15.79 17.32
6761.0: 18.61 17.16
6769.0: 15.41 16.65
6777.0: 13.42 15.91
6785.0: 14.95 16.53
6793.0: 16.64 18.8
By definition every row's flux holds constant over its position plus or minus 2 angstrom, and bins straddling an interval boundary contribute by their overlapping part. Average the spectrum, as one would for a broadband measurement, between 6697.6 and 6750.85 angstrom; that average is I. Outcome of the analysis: 18.4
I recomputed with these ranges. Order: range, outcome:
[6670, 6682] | 17.6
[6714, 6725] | 20.8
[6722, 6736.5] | 21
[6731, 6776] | 16.8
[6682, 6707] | 17.6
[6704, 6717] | 18.5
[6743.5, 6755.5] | 14.7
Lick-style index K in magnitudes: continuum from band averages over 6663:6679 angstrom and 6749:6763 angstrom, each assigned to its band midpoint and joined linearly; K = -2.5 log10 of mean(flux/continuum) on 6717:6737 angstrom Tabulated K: -0.22 mag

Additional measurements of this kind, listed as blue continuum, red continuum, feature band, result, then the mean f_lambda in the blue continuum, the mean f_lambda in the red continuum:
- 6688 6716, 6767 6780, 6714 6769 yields -0.105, 18.2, 15.2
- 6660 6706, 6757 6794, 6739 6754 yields 0.088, 17.3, 16.2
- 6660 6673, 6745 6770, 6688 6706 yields -0.096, 16.5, 16.1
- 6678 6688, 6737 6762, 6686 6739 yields -0.175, 16.5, 16.2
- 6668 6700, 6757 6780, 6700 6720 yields -0.071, 17.8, 16.3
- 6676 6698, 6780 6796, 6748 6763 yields 0.026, 17.9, 16.2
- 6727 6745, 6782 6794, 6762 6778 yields 0.075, 19.3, 16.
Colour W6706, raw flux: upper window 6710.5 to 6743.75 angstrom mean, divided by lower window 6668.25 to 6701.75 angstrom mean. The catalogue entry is 1.13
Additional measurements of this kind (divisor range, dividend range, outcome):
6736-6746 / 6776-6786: 0.88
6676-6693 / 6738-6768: 0.94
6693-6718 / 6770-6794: 0.84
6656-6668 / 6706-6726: 1.16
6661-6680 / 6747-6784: 0.92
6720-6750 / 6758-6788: 0.87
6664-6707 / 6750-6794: 0.93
